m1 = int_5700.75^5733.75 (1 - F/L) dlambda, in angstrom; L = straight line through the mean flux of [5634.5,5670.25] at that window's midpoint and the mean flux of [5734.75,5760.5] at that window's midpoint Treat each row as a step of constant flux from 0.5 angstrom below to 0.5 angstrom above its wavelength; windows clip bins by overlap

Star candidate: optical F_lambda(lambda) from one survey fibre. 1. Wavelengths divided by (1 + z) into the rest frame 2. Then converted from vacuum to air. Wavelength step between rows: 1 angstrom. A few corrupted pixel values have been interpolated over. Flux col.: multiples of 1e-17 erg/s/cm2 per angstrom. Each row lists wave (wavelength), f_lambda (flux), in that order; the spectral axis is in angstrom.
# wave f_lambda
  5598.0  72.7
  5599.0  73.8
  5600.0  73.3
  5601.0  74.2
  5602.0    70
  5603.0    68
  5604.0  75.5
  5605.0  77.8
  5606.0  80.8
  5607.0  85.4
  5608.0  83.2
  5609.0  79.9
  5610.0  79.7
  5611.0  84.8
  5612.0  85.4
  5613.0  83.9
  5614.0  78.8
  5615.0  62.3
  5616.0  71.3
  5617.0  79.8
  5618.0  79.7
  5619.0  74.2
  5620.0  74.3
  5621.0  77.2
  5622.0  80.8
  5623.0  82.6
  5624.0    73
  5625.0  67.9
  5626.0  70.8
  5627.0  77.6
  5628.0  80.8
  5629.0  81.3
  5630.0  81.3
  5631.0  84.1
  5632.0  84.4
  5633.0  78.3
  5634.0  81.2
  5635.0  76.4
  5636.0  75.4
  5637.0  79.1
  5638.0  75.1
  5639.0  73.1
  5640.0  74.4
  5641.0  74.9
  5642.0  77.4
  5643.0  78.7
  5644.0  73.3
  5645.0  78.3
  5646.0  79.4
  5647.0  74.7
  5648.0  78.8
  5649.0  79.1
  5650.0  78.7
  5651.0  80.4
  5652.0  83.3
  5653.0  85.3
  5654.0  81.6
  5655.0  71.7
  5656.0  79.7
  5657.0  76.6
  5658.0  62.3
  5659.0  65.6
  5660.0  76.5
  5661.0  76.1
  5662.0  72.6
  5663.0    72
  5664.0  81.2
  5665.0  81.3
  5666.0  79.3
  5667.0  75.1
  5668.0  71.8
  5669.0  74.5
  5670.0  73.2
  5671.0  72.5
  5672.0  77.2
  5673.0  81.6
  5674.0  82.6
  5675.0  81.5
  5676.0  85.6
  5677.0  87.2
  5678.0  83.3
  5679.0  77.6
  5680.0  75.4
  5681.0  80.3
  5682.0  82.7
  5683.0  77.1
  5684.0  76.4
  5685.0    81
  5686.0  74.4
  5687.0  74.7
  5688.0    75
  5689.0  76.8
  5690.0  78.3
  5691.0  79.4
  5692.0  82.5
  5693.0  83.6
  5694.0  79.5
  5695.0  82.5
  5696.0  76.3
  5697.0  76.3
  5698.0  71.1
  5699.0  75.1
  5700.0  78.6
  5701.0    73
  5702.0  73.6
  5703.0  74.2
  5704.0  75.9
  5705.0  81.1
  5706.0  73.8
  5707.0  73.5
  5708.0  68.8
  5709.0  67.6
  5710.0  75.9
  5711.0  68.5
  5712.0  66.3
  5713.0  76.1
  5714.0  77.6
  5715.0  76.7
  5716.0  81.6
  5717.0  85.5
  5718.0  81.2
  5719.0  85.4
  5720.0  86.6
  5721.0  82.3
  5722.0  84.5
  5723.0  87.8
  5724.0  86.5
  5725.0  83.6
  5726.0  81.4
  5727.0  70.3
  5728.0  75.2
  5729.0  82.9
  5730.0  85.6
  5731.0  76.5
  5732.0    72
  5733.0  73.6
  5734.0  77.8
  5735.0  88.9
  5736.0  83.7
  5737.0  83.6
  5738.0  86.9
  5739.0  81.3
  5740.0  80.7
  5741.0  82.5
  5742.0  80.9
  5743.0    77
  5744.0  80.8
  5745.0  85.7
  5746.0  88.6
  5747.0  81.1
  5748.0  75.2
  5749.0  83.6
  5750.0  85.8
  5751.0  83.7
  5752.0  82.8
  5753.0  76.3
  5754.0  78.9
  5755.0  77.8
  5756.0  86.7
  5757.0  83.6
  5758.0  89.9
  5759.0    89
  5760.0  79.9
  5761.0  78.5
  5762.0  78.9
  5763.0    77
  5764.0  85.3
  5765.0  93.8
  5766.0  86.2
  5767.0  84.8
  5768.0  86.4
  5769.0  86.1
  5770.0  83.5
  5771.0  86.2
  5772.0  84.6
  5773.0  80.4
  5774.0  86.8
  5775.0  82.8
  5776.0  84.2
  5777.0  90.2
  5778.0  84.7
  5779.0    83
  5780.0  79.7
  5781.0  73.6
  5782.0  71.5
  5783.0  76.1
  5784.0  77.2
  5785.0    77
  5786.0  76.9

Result 1.2 angstrom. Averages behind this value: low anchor 76.3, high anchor 82.8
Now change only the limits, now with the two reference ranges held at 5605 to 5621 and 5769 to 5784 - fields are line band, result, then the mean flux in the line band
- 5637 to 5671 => 1.4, 76.2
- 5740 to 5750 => -0.1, 81.9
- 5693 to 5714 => 1.5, 74.7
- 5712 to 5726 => -0.2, 82.1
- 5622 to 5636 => 0.1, 78.4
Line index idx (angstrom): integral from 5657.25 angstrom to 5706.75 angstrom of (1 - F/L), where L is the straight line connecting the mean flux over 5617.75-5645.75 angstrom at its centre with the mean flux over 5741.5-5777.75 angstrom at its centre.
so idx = 1.6 angstrom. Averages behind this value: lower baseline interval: 77.3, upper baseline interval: 83.4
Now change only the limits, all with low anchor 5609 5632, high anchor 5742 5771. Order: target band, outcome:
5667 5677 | 0.2 angstrom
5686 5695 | 0.2 angstrom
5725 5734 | 0.5 angstrom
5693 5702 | 0.5 angstrom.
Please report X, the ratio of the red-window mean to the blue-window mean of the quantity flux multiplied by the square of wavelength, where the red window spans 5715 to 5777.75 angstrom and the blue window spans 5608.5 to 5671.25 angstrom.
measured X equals 1.1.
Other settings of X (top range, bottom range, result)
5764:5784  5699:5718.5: 1.13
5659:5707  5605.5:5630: 1.01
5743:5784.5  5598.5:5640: 1.12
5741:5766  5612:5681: 1.11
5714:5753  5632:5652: 1.09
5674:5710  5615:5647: 1.03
